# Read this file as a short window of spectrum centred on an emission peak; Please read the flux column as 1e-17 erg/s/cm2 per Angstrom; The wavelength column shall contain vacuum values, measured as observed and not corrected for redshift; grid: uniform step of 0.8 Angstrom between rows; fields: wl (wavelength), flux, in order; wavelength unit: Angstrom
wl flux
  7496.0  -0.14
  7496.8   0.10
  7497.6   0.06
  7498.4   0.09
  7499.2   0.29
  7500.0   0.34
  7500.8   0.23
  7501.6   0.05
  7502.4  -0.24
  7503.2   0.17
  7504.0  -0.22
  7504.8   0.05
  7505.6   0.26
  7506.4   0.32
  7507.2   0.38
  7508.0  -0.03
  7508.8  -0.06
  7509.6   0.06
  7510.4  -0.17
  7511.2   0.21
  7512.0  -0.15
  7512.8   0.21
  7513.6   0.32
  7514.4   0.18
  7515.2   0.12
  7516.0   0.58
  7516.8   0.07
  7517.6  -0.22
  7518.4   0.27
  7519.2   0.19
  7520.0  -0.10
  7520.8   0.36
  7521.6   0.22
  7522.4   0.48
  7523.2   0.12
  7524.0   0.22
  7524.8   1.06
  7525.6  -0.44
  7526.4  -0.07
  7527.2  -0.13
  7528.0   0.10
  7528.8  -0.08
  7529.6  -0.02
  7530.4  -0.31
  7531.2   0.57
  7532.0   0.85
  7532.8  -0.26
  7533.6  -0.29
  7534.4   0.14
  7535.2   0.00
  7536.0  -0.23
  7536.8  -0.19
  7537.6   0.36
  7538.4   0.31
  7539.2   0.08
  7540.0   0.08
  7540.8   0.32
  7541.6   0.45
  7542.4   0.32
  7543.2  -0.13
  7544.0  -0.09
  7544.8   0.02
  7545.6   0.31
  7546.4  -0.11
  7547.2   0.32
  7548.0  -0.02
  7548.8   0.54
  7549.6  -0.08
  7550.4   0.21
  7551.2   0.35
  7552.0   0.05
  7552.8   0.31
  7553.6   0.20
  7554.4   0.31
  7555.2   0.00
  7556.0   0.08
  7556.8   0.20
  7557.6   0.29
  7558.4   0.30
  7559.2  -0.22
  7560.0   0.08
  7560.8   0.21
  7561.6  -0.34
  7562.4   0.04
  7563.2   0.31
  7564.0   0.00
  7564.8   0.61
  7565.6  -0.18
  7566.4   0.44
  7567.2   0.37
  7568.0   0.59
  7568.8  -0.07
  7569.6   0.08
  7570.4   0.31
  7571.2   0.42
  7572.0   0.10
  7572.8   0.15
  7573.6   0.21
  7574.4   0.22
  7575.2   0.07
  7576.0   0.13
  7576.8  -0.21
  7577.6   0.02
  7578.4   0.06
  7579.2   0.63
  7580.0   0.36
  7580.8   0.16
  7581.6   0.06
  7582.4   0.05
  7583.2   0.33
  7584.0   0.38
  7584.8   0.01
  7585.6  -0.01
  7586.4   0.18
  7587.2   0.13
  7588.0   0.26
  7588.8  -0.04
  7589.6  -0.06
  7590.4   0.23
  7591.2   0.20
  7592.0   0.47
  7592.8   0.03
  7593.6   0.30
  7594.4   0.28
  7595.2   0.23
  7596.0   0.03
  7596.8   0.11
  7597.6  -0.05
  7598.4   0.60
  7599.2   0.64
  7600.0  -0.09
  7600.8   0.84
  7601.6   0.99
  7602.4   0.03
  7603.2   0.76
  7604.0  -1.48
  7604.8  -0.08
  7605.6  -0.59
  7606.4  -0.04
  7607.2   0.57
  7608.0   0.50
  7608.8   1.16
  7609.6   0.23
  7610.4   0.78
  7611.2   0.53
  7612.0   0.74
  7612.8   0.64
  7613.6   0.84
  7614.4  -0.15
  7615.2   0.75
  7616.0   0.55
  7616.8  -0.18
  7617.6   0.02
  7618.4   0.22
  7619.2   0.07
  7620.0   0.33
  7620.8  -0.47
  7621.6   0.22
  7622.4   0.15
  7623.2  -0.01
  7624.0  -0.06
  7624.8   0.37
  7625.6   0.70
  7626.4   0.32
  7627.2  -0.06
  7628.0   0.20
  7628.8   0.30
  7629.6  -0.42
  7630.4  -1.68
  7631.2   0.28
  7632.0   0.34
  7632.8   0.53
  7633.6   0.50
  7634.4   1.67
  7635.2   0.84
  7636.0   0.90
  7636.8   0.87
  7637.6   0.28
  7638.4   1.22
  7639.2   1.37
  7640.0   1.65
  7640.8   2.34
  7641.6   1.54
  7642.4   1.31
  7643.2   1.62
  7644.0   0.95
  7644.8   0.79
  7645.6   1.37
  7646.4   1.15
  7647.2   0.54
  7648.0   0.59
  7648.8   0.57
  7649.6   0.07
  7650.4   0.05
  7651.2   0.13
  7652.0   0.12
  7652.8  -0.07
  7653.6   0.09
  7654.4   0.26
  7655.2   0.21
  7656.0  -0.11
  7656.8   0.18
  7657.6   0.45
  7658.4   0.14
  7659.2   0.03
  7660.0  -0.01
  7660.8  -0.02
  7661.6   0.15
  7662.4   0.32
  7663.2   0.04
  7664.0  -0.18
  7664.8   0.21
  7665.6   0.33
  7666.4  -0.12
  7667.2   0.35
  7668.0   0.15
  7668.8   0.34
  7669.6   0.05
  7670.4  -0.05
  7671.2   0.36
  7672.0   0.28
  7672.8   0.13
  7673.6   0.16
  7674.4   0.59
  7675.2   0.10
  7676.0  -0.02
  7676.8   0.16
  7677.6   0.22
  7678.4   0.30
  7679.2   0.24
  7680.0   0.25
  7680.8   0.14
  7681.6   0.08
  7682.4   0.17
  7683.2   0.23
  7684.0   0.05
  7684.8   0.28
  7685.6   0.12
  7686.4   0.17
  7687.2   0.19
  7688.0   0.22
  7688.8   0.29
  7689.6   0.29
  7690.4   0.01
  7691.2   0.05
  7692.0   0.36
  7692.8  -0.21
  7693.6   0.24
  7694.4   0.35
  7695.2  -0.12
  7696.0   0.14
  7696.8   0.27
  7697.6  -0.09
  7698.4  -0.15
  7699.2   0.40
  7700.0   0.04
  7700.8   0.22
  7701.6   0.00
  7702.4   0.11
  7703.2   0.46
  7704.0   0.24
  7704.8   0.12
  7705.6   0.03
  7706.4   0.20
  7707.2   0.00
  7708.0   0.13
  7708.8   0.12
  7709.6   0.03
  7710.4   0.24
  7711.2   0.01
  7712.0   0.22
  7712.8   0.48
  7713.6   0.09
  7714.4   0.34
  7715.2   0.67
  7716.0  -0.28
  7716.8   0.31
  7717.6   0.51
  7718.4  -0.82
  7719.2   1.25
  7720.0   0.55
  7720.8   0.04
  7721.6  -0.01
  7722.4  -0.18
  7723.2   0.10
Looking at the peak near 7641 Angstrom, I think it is [O II] 3727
